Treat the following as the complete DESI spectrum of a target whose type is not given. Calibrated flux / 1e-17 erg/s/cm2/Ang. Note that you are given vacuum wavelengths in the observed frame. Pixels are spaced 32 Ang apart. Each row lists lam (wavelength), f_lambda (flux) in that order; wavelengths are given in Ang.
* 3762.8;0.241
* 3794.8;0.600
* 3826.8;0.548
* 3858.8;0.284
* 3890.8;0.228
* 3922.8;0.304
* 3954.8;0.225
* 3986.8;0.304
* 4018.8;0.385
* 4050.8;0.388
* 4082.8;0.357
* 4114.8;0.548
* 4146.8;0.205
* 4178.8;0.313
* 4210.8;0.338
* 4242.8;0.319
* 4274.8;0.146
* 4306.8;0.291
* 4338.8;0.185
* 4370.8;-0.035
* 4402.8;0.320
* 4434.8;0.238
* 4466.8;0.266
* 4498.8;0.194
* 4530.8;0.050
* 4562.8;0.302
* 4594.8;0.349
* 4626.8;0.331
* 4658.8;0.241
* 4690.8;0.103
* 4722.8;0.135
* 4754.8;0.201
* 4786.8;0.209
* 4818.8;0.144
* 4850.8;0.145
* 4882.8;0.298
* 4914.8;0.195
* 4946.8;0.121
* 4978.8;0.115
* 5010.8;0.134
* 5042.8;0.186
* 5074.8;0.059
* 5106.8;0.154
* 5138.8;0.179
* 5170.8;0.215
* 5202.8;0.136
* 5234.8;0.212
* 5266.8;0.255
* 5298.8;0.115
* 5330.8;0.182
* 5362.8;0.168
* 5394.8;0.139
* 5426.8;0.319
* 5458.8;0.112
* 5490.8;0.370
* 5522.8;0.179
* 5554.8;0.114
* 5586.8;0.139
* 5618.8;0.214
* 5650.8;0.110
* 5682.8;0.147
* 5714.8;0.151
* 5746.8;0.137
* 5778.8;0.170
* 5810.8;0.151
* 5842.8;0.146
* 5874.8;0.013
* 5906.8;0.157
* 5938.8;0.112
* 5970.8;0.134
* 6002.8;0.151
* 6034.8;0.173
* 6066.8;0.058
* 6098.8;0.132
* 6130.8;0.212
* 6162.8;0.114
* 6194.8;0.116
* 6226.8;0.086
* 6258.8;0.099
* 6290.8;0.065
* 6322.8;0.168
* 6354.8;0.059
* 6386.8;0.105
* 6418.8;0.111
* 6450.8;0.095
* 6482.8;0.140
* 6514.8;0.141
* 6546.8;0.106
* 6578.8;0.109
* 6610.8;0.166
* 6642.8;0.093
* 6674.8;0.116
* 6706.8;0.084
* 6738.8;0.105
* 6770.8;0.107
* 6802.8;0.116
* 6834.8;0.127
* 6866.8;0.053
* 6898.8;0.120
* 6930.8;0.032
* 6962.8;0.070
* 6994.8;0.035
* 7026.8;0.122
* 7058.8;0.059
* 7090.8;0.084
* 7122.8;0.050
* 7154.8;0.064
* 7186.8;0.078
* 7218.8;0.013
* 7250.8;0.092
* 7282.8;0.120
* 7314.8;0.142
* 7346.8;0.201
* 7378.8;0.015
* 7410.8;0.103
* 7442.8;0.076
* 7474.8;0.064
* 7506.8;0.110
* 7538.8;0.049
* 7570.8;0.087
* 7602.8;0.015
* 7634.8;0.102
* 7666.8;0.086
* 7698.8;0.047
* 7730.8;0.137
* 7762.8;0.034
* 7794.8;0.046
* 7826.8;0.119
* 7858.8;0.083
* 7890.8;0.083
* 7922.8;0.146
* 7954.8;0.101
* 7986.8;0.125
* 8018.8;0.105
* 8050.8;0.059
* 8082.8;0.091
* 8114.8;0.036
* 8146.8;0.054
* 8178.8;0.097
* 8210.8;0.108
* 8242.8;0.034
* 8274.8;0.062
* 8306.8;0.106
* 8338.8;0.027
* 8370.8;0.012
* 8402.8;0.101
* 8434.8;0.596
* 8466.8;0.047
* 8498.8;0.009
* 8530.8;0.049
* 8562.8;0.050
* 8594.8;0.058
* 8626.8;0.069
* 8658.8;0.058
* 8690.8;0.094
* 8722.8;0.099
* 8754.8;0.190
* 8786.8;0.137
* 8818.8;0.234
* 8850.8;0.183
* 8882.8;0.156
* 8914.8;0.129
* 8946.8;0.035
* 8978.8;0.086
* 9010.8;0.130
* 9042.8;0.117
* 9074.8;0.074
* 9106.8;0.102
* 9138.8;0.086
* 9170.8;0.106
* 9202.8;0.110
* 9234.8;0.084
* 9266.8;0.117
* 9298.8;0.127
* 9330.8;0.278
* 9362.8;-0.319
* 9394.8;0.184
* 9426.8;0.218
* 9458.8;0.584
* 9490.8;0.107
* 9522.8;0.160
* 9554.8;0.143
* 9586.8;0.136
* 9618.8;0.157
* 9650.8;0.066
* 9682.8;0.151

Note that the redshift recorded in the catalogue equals 1.26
